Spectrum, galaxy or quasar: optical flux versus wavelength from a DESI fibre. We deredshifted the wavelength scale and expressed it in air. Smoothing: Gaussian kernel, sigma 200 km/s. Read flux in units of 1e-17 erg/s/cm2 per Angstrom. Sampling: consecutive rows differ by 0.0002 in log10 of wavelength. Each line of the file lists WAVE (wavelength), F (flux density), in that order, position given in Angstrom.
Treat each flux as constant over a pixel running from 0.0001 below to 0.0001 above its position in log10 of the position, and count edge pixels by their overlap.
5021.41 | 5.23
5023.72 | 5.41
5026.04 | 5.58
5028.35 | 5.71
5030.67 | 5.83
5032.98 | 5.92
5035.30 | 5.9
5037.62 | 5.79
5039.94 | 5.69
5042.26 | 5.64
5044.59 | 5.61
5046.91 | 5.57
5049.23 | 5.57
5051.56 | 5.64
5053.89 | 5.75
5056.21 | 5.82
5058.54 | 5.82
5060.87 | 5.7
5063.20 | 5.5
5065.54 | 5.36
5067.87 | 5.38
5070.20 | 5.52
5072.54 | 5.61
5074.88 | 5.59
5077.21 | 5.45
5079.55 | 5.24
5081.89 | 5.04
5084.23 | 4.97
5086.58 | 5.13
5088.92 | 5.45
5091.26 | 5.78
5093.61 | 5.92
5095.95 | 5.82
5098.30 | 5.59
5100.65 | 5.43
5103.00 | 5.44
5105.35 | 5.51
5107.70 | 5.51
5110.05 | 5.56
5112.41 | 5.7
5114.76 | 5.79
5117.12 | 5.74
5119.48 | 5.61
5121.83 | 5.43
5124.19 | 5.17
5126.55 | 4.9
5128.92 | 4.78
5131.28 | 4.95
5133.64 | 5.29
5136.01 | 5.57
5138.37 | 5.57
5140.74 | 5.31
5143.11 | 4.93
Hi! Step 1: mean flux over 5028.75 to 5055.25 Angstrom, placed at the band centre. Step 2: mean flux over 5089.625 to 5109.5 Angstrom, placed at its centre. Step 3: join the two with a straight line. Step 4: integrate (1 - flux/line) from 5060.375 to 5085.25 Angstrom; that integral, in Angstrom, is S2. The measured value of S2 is 1.2 Angstrom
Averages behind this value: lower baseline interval 5.72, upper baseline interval 5.62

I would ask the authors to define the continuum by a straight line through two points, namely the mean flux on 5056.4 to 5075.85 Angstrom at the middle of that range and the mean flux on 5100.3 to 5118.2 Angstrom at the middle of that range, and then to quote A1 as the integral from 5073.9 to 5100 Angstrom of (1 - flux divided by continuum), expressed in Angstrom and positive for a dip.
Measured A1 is 0.60 Angstrom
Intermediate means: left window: 5.57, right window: 5.59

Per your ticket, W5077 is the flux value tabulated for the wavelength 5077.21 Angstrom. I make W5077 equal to 5.45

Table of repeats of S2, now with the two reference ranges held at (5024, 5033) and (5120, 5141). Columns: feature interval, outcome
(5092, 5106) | -0.65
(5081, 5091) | 0.42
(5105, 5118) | -0.79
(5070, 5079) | -0.05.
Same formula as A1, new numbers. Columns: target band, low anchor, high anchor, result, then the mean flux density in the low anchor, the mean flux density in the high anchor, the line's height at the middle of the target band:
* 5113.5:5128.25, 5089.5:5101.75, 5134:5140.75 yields 0.4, 5.7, 5.49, 5.57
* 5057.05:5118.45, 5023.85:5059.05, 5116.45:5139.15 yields -0.5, 5.71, 5.29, 5.48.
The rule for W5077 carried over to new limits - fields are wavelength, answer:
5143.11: 4.93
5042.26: 5.64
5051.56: 5.64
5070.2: 5.52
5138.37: 5.57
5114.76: 5.79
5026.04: 5.58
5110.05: 5.56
